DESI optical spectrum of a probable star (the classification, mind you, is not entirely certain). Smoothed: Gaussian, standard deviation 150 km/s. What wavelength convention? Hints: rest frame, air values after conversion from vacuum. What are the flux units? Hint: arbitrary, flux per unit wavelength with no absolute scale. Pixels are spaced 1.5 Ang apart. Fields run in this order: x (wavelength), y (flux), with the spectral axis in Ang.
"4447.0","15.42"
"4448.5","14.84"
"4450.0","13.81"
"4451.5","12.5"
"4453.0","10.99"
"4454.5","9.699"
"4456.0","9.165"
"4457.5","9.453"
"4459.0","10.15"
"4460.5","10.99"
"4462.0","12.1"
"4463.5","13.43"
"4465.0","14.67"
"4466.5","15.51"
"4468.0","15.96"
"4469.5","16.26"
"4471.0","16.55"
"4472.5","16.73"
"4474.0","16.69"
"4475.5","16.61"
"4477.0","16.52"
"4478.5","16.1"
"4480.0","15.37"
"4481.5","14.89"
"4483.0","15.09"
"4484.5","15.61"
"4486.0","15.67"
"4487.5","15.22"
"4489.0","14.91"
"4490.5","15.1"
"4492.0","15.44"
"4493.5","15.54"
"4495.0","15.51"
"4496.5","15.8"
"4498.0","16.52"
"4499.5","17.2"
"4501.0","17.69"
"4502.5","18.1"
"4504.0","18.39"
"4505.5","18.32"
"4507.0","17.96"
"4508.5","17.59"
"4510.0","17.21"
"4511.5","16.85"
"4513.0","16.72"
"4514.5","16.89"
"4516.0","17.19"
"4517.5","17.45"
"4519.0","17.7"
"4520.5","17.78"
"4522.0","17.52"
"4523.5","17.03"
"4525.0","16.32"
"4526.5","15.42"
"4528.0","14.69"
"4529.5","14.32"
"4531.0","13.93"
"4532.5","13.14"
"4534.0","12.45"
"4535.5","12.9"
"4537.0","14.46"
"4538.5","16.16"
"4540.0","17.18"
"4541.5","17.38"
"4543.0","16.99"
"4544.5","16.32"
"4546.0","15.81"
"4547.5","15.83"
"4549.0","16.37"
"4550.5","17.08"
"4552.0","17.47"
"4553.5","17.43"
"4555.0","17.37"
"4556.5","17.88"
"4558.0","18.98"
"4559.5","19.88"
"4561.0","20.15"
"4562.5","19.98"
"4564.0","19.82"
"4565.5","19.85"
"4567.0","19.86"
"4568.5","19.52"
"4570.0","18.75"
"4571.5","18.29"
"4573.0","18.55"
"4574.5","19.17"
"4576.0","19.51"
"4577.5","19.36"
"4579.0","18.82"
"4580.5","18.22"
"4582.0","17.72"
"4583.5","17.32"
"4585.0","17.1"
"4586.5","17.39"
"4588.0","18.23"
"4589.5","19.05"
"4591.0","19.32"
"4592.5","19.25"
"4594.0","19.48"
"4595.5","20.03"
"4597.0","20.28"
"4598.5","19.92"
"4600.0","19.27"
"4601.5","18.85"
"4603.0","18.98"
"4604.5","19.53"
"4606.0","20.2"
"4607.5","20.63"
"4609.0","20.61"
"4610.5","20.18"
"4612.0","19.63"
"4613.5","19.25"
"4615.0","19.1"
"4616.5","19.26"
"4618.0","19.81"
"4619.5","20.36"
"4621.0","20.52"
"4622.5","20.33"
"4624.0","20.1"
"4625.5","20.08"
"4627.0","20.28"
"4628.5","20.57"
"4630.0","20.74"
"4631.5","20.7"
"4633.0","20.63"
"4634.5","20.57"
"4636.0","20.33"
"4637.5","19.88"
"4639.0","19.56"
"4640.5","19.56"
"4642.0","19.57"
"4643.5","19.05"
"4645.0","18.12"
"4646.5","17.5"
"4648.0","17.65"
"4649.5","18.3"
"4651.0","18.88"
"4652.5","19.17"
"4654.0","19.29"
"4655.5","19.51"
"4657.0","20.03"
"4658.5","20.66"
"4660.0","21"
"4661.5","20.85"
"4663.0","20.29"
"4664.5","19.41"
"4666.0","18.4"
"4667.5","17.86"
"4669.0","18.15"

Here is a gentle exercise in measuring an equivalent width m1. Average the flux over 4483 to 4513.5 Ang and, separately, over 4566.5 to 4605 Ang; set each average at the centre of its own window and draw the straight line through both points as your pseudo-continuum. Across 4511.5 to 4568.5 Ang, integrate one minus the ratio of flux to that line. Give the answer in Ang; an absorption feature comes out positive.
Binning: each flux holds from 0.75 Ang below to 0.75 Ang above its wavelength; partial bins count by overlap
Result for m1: 2.5 Ang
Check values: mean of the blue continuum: 16.5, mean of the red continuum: 18.9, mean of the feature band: 16.9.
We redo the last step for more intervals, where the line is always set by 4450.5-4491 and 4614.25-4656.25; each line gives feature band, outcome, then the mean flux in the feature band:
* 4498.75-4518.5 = -2.7 Ang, 17.5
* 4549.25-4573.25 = -2.2 Ang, 18.8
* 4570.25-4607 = -1.7 Ang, 18.9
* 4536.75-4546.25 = 0.0 Ang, 16.5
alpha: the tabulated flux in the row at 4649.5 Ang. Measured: 18.3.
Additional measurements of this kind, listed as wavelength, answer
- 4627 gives 20.28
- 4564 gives 19.82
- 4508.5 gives 17.59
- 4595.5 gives 20.03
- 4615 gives 19.1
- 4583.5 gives 17.32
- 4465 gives 14.67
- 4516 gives 17.19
